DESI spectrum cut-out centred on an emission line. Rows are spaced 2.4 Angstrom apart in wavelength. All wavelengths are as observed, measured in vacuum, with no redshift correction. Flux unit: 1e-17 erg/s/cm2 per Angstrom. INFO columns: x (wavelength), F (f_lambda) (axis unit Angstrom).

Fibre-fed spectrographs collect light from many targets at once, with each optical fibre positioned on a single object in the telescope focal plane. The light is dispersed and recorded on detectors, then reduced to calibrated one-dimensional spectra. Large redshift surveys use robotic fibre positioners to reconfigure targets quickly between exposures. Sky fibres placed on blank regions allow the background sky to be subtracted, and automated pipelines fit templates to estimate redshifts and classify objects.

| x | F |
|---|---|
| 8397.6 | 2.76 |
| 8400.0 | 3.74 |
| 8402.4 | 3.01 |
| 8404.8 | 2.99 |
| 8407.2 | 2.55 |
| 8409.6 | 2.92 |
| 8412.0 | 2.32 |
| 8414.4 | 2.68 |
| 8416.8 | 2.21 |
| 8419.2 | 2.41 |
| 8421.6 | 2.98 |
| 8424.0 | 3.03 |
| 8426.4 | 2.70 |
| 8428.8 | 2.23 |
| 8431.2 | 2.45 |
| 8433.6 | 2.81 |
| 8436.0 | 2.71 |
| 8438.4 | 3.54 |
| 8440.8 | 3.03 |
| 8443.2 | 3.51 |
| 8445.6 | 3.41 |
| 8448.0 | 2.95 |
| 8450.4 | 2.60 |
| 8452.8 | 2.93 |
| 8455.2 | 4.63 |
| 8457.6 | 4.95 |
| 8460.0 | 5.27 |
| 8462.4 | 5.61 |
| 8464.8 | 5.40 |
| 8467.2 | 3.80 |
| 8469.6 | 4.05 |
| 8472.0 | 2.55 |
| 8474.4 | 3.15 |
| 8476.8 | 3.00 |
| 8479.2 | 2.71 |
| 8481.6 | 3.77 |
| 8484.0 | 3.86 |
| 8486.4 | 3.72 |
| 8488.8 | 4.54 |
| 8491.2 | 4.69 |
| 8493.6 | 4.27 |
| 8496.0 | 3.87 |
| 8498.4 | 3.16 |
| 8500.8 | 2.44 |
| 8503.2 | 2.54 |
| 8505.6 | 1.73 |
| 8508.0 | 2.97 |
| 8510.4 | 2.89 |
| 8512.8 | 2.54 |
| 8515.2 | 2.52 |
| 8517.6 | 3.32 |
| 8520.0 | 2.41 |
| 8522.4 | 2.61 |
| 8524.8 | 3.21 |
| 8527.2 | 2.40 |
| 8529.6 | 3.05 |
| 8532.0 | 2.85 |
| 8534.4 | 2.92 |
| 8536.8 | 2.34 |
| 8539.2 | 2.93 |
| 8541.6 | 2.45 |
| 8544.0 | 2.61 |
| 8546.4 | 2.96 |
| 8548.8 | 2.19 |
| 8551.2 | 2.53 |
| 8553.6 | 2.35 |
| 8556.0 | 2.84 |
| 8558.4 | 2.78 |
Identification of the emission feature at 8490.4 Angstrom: [N II]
